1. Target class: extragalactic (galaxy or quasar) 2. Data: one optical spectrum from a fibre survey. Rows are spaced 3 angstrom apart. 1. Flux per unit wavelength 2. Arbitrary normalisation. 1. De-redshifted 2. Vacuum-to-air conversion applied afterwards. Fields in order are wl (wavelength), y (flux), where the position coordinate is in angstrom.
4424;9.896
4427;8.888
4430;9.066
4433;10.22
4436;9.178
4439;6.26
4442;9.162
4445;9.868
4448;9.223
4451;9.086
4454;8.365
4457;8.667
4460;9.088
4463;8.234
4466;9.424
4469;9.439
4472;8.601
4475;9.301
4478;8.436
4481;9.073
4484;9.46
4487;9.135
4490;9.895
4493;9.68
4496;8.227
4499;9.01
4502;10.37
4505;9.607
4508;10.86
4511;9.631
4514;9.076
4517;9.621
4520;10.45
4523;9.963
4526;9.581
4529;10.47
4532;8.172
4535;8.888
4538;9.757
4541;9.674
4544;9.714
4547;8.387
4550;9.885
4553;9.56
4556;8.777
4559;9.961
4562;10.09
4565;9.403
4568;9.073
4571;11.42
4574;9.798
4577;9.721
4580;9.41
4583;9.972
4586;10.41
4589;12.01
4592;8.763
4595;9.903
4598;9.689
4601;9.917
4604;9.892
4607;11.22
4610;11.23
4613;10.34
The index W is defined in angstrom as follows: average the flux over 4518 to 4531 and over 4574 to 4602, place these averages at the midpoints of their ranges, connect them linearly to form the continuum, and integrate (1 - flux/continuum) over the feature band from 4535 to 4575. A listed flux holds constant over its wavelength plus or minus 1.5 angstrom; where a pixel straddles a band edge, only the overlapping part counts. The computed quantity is 1.5 angstrom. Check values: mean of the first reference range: 10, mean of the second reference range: 9.97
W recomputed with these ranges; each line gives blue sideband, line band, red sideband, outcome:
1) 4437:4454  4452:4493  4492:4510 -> 0.5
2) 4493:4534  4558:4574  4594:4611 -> 0.1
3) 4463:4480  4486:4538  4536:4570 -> -1.9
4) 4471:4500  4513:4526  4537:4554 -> -0.6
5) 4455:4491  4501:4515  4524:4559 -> -1.1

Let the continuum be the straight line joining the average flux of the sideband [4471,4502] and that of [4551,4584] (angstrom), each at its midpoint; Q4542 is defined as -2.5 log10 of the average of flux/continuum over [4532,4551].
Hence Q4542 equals 0.032 mag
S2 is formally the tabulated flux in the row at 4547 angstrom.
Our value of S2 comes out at 8.387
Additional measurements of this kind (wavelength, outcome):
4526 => 9.581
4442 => 9.162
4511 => 9.631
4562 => 10.09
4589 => 12.01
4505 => 9.607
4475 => 9.301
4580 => 9.41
